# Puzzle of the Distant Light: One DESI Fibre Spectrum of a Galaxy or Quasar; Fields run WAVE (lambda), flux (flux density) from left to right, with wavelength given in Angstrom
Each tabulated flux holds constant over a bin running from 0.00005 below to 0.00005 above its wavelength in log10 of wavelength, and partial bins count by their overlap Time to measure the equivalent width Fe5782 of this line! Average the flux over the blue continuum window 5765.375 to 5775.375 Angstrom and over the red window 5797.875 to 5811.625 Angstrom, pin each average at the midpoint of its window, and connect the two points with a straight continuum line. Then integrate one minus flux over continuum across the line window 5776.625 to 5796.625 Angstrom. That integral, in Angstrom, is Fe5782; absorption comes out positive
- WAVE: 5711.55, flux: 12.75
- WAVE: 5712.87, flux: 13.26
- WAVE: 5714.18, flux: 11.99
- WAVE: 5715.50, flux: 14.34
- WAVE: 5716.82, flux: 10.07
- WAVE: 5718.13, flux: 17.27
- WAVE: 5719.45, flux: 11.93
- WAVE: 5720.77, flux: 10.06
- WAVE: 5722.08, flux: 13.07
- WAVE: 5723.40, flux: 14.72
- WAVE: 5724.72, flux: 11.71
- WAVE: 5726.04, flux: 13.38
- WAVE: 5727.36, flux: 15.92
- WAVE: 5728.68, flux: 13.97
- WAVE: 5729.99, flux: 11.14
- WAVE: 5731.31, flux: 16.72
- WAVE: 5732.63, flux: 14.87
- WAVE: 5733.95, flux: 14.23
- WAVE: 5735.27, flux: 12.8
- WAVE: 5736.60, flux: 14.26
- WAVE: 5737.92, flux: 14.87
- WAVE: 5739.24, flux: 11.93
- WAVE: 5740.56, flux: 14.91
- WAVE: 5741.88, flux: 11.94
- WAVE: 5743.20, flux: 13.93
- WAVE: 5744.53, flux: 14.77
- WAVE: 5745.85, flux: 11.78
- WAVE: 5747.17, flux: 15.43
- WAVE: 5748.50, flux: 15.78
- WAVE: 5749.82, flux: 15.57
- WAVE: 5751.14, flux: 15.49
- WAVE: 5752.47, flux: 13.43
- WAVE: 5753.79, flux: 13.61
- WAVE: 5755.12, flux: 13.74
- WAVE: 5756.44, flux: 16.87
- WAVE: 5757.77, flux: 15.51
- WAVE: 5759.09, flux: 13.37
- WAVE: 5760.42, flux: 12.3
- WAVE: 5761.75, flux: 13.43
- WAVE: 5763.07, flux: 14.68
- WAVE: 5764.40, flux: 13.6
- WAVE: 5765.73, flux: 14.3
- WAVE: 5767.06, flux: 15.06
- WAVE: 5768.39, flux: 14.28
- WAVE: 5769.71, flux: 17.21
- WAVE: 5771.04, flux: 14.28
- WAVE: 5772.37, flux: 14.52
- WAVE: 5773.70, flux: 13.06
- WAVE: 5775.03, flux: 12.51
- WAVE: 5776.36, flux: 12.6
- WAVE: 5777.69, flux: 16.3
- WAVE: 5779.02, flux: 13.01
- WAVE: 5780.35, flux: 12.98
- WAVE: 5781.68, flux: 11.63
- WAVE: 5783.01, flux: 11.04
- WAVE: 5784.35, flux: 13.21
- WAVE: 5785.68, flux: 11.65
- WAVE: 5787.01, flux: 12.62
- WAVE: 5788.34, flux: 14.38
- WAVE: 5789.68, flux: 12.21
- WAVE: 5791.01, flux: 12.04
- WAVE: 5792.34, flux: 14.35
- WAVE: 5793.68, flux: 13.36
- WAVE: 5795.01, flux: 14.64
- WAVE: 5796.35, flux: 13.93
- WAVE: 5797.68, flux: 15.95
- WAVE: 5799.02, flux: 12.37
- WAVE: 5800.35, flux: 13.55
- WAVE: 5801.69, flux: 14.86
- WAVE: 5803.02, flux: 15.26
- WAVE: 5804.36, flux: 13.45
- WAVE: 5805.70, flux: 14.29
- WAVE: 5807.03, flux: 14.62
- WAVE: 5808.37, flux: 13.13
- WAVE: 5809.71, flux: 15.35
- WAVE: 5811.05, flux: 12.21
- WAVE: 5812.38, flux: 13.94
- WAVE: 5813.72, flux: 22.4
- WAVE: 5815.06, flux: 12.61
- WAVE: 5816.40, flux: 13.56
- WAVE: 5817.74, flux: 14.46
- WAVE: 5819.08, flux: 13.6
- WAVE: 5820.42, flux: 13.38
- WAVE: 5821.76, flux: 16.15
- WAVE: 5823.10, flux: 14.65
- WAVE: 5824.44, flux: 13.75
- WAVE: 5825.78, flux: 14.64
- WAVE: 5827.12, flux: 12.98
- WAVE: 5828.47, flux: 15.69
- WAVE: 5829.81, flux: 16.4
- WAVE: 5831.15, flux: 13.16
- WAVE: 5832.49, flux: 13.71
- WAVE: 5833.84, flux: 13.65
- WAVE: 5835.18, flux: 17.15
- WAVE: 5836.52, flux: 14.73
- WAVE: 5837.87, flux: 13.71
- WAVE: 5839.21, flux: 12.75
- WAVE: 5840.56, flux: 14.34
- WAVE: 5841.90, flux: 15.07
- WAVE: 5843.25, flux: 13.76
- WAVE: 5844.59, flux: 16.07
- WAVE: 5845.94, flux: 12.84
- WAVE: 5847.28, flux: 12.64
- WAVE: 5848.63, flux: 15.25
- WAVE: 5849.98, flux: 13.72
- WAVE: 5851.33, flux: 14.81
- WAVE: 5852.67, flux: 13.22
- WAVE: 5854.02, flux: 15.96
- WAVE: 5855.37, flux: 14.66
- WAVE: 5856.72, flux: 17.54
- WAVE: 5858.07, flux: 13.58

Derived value 1.6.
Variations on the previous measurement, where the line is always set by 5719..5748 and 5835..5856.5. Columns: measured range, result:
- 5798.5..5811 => 0.1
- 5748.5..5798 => 0.0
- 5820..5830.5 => -0.3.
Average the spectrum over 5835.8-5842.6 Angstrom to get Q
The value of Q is 14.1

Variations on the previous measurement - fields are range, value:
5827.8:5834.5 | 14.5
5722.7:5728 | 13.9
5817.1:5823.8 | 14.4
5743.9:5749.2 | 14.5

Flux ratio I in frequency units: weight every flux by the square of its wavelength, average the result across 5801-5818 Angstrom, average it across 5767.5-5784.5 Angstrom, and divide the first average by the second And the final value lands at 1.09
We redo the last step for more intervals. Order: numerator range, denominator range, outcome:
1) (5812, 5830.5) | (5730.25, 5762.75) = 1.08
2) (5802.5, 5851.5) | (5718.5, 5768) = 1.06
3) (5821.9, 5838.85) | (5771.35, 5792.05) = 1.14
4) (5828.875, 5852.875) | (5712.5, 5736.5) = 1.11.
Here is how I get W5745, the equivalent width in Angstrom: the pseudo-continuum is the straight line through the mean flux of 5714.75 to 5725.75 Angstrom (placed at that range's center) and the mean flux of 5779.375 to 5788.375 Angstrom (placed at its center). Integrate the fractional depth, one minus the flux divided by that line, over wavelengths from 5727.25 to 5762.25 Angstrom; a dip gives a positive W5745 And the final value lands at -4.0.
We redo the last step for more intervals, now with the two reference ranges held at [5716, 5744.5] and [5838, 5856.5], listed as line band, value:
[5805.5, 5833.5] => -0.8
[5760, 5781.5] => -0.3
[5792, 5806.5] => -0.2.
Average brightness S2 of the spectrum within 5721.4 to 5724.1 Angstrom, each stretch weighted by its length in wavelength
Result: 13.8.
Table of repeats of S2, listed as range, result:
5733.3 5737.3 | 13.7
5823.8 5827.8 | 13.8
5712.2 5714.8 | 12.6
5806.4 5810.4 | 14.3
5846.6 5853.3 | 13.9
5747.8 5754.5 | 14.8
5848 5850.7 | 14.4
